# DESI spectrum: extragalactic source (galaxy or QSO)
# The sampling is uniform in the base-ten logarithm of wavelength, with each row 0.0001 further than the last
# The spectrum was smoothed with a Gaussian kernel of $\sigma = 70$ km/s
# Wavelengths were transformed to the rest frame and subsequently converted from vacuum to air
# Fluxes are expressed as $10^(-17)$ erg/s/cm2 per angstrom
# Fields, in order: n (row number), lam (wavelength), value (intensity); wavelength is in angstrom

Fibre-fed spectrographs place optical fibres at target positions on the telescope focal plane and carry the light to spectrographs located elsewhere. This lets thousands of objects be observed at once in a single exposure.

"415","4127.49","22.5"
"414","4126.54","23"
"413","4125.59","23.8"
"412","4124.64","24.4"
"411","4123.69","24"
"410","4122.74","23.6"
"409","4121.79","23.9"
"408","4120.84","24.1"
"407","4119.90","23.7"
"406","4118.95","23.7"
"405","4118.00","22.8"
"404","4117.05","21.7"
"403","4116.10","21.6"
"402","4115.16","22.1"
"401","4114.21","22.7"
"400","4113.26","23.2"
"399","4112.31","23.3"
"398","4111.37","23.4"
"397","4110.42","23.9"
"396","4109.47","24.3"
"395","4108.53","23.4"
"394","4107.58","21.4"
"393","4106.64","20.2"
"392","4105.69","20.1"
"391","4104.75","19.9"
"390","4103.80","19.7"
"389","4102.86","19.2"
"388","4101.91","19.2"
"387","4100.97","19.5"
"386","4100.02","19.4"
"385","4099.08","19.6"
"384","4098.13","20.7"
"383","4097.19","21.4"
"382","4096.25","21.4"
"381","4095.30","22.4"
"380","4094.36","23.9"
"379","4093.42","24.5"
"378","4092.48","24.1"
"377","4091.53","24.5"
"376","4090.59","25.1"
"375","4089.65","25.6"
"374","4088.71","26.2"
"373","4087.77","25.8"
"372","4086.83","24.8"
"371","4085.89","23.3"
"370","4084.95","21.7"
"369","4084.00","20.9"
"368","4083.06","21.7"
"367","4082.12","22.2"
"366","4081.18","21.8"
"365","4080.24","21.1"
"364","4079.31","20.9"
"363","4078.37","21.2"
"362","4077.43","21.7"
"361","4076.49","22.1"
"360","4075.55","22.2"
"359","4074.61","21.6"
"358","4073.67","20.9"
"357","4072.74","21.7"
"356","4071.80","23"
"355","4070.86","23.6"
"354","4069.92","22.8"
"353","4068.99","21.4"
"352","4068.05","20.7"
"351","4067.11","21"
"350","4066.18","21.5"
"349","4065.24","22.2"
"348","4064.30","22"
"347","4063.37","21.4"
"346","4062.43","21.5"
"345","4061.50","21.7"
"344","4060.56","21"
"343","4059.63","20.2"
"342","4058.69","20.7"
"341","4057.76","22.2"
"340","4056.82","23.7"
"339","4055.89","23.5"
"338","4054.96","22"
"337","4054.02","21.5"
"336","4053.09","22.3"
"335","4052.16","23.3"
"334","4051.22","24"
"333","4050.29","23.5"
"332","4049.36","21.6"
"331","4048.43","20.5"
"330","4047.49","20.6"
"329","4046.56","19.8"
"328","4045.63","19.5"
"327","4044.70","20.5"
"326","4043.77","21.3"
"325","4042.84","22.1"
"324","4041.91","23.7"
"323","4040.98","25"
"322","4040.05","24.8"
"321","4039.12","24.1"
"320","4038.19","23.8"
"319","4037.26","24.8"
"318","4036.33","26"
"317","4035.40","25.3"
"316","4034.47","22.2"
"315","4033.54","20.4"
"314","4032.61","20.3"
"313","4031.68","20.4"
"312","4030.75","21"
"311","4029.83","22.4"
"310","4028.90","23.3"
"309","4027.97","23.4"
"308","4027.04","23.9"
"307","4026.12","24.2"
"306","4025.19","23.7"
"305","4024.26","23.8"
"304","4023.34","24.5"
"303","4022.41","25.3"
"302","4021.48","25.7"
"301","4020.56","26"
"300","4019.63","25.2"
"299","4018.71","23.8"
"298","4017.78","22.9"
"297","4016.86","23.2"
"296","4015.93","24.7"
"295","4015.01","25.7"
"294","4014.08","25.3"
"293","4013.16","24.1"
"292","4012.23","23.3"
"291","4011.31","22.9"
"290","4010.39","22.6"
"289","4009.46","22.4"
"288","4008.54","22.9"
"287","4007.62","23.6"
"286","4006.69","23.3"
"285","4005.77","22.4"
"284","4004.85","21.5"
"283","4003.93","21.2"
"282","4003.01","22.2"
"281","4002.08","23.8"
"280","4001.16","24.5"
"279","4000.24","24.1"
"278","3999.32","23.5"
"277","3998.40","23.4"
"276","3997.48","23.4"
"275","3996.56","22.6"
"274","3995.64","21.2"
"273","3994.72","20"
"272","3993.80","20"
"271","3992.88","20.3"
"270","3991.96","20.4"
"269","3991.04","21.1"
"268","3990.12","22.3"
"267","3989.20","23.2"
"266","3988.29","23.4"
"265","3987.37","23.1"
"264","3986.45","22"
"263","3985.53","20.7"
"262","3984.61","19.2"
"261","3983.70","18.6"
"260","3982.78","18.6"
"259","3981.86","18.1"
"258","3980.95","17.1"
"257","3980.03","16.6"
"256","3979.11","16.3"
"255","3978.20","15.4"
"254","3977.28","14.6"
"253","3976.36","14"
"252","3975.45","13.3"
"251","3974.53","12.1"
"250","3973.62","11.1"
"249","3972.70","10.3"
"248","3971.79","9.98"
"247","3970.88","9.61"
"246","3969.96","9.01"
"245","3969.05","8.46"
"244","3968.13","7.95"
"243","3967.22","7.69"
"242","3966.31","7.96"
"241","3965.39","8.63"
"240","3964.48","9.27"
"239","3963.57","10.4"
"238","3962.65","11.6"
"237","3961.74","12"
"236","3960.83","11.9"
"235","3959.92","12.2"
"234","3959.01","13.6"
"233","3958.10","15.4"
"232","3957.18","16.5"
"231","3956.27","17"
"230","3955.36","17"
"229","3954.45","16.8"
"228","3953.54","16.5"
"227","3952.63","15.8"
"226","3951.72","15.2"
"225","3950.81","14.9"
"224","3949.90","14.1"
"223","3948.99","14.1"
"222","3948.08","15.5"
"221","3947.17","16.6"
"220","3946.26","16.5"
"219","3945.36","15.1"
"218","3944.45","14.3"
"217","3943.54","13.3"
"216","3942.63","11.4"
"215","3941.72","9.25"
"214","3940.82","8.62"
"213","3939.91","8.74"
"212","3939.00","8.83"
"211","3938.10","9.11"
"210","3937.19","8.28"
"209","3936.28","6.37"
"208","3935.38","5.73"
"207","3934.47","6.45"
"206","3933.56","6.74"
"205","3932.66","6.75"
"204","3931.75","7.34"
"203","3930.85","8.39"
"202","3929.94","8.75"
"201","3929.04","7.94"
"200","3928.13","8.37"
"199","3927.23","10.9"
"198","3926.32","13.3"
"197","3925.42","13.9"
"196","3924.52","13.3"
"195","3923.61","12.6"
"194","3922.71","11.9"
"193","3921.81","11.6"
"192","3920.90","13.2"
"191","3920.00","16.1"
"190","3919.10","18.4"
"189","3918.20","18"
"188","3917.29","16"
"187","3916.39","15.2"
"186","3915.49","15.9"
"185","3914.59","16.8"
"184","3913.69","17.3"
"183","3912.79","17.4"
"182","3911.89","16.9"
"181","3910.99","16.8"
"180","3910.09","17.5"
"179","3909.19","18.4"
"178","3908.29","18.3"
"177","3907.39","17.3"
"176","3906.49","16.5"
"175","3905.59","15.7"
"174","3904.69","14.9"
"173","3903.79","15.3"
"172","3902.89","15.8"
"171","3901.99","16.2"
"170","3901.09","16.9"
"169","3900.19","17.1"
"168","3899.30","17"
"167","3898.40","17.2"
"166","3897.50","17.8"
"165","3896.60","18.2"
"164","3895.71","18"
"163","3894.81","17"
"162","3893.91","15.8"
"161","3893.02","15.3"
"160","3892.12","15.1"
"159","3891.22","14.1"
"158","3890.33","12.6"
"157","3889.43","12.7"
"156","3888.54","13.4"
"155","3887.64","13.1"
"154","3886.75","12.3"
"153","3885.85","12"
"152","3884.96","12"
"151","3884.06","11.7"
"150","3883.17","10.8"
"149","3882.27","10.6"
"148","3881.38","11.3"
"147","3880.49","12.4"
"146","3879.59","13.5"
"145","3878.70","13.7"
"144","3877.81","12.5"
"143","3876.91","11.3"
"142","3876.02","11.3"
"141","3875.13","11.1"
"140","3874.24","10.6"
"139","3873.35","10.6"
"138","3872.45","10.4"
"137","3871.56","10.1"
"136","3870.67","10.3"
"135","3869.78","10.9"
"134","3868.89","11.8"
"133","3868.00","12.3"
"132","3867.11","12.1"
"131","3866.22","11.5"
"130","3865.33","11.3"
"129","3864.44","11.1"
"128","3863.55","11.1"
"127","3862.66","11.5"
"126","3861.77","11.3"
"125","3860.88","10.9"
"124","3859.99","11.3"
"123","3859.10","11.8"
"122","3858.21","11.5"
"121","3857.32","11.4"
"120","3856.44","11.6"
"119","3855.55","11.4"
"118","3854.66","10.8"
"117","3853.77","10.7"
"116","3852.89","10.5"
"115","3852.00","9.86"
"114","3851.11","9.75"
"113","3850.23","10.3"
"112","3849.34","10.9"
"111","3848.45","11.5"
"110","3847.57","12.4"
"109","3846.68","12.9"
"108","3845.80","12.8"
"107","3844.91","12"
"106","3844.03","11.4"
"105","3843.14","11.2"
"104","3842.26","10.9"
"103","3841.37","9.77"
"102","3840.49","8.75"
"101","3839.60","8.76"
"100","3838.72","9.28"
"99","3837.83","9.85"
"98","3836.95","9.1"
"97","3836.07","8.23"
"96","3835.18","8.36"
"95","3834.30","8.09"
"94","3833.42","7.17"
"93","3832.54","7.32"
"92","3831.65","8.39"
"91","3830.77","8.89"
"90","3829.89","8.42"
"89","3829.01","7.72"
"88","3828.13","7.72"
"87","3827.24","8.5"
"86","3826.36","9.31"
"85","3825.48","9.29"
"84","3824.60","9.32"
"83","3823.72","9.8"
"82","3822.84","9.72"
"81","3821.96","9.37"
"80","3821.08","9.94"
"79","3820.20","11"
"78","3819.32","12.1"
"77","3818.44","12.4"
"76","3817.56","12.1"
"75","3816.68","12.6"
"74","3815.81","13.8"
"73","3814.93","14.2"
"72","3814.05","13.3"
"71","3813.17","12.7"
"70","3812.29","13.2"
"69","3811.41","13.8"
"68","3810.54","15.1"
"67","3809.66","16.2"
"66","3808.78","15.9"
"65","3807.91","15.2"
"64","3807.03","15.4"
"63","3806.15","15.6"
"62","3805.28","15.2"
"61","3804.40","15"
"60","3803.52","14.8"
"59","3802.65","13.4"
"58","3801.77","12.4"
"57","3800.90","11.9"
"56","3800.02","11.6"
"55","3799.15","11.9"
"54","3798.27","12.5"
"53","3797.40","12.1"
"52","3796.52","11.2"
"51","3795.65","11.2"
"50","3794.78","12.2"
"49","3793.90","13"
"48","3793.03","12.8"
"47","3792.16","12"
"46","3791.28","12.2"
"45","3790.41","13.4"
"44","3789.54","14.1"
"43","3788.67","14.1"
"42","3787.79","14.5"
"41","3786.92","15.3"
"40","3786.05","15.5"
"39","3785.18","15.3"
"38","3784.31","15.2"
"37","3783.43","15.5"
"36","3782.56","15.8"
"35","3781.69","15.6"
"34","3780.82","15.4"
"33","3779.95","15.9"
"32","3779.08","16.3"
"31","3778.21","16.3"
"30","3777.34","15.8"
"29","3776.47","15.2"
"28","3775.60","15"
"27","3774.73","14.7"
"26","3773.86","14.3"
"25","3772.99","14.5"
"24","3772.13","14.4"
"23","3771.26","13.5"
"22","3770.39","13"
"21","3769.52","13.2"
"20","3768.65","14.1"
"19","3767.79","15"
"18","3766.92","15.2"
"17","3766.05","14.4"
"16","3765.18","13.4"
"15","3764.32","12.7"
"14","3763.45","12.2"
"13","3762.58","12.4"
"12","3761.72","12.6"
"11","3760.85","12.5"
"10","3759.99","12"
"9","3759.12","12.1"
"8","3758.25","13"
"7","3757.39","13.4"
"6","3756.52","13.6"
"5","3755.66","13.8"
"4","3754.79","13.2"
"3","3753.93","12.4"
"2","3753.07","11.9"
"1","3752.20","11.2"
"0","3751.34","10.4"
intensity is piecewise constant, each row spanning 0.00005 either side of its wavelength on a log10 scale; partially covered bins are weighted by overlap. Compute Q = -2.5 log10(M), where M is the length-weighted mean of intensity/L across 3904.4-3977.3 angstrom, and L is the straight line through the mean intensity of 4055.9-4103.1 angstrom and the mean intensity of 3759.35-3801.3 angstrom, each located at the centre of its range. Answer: 0.39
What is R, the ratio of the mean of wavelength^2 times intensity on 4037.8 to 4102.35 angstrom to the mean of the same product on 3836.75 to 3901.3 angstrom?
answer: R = 2.0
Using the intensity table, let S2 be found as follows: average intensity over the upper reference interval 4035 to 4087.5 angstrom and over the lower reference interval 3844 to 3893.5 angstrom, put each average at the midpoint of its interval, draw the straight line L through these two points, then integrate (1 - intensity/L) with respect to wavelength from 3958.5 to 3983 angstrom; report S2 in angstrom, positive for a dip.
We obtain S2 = 7.4 angstrom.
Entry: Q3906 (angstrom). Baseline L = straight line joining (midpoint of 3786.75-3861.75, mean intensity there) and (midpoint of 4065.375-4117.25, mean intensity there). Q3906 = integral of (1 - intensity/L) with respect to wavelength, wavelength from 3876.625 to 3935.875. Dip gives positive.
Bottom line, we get 3.5 angstrom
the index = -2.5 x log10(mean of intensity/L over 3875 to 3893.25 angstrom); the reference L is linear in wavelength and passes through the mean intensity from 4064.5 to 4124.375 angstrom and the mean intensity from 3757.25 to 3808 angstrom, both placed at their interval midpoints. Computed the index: 0.31 mag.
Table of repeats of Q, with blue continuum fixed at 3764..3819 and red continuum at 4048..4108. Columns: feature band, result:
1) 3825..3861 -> 0.47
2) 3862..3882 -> 0.38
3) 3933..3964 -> 0.42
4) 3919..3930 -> 0.40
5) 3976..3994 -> 0.01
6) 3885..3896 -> 0.19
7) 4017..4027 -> -0.20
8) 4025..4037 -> -0.11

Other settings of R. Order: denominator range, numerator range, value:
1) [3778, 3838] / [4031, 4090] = 2.06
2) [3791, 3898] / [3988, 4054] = 2.13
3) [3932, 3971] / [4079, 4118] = 2.05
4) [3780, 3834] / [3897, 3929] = 1.31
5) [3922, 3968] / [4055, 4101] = 2.04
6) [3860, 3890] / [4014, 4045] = 2.20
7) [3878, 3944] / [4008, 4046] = 1.87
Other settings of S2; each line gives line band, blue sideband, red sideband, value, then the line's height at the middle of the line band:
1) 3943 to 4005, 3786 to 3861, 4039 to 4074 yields 6.7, 18.3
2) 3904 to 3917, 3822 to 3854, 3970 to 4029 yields -1.8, 14.7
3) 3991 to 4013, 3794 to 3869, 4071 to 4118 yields -4.8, 18.4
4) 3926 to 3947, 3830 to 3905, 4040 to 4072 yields 8.1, 15.6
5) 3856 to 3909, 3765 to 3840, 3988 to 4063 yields 9.8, 16.3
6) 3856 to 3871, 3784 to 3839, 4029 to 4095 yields 2.9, 14.1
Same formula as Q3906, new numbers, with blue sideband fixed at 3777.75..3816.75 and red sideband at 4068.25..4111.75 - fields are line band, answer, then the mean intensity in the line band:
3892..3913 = 0.2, 16.8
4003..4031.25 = -4.8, 23.6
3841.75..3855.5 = 3.8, 11.2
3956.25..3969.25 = 5.1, 11.2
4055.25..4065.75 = -0.2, 21.8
